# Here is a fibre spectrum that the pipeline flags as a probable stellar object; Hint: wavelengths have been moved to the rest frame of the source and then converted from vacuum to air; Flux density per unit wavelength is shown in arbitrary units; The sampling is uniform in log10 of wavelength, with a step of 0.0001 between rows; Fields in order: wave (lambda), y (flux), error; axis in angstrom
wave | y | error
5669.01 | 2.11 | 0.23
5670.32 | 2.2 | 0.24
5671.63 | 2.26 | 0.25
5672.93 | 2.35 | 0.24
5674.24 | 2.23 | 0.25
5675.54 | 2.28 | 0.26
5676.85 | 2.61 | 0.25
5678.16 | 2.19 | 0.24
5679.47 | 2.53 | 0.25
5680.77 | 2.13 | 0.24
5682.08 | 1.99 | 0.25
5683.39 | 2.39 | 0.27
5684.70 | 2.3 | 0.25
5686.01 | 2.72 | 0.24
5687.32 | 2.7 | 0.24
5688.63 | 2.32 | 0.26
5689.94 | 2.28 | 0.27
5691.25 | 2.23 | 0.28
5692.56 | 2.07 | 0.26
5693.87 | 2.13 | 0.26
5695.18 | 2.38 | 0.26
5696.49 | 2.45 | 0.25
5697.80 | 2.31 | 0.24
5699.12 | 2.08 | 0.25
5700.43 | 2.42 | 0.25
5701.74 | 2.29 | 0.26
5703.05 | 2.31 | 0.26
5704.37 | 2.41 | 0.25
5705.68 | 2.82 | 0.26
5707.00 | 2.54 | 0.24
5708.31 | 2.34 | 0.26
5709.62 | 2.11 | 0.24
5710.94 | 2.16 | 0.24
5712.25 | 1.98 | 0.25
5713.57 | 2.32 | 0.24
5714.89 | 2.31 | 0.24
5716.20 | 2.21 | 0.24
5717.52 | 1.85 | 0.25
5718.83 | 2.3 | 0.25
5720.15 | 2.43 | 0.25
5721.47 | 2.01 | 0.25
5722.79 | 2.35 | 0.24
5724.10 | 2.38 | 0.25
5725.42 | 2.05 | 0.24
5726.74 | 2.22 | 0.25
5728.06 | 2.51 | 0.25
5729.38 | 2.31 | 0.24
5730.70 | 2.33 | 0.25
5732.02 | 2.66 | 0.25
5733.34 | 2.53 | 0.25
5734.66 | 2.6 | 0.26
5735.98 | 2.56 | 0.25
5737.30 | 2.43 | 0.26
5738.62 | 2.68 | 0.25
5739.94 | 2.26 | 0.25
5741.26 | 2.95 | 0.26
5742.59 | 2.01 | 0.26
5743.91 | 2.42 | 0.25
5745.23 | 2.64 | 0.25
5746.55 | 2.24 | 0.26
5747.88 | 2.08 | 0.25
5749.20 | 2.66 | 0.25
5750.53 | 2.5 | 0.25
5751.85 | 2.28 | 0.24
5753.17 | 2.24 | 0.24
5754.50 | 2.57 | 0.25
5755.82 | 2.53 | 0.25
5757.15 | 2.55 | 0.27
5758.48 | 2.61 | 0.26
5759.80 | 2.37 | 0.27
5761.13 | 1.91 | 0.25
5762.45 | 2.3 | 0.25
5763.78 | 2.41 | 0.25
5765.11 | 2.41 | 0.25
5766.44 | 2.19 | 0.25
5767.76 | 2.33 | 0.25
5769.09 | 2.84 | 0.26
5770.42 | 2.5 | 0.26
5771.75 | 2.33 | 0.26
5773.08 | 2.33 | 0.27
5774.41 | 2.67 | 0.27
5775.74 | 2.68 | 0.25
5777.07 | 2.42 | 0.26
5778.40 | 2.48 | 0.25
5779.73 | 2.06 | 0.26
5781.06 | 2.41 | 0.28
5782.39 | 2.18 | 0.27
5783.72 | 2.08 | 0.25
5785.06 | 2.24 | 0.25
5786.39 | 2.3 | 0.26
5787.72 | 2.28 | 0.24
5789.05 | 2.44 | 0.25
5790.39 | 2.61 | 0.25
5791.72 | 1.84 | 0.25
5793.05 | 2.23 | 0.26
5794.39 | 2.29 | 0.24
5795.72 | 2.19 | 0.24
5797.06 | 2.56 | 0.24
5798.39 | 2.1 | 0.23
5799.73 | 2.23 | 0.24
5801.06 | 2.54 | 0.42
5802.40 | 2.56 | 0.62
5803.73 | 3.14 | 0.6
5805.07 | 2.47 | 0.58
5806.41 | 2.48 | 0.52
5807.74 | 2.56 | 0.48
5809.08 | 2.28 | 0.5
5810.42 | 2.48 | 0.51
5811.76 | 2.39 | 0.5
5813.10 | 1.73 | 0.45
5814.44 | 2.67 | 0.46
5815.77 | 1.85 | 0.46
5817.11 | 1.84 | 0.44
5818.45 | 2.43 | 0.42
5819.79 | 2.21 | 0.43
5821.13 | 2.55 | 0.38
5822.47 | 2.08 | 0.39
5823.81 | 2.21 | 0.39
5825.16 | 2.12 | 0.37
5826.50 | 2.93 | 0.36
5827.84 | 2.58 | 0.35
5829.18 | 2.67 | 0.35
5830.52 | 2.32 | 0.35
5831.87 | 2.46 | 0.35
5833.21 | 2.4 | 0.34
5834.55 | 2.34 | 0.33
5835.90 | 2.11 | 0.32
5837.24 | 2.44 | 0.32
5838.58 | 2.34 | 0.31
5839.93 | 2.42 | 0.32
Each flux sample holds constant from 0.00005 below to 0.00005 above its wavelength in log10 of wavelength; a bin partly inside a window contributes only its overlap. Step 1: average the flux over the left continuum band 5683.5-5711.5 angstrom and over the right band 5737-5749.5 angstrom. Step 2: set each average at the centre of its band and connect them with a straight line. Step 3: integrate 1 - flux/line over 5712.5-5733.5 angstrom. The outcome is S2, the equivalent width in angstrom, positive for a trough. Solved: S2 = 1.0 angstrom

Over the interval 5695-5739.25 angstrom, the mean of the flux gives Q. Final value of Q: 2.34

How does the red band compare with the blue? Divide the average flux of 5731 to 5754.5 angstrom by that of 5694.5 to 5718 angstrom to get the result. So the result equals 1.1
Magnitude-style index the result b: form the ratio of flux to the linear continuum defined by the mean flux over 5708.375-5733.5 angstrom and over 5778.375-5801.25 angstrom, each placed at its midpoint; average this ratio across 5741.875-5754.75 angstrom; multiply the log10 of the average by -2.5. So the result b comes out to -0.04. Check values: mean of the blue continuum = 2.26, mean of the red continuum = 2.27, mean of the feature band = 2.36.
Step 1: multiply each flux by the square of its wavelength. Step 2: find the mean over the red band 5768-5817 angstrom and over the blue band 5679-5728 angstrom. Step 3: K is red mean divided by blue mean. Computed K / 1.1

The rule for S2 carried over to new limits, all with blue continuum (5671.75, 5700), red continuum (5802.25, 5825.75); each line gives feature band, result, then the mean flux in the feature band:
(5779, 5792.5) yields 0.5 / 2.25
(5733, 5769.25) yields -1.6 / 2.43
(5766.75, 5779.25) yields -0.9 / 2.49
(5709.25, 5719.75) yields 0.7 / 2.16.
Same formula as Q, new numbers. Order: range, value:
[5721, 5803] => 2.38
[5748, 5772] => 2.41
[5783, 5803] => 2.3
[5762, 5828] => 2.36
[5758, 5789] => 2.36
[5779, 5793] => 2.25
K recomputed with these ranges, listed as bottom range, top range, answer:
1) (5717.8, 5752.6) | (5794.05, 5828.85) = 1.02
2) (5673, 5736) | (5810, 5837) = 1.04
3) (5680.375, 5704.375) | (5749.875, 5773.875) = 1.07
